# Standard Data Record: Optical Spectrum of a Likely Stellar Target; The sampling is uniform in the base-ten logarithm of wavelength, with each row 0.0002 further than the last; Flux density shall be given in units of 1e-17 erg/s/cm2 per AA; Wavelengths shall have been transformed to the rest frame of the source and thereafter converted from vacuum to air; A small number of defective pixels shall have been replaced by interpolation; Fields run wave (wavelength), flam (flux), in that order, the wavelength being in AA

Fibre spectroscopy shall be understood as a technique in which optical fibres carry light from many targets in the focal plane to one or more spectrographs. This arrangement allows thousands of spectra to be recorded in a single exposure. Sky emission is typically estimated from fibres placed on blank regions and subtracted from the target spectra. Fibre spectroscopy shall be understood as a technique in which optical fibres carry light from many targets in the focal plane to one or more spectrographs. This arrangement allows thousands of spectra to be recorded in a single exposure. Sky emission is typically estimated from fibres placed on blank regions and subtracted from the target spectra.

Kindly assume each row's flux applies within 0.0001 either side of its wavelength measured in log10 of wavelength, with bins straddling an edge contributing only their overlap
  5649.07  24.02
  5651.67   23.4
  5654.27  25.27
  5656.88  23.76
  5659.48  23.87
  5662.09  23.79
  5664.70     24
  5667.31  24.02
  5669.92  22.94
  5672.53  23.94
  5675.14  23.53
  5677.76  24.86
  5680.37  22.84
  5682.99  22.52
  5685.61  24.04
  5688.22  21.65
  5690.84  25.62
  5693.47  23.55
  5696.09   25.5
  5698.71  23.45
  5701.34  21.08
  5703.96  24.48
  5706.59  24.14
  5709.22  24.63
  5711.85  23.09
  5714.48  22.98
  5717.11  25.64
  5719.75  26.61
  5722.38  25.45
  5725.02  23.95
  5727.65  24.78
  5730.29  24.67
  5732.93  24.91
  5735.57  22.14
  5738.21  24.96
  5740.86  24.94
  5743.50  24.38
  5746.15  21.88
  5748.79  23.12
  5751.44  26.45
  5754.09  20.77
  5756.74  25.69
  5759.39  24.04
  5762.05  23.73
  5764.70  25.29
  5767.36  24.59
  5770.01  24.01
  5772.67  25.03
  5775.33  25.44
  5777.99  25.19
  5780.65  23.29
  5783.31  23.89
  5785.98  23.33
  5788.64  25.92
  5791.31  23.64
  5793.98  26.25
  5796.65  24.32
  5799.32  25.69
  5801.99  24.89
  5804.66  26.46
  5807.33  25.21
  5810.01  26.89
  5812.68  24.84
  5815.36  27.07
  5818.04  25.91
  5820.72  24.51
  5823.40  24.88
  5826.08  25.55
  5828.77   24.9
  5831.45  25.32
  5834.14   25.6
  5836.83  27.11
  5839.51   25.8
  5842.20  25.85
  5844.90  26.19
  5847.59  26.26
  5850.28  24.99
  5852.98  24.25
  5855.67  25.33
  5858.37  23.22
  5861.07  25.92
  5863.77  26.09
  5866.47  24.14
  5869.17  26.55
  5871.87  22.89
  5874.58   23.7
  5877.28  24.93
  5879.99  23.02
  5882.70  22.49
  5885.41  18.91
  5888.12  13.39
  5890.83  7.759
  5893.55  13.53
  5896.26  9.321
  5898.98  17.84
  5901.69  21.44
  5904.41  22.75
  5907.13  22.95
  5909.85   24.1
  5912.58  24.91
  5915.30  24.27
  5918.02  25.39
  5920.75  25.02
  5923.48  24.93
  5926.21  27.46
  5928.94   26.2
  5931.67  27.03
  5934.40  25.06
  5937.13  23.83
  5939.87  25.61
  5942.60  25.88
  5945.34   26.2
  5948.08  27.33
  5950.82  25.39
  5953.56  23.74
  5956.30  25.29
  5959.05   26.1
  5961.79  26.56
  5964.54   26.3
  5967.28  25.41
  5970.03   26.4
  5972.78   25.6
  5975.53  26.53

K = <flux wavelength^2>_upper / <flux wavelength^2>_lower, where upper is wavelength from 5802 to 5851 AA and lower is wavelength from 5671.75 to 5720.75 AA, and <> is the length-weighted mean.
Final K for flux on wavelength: 1.1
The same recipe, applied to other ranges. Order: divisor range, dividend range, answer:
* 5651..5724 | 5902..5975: 1.15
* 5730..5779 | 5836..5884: 1.06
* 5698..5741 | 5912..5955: 1.13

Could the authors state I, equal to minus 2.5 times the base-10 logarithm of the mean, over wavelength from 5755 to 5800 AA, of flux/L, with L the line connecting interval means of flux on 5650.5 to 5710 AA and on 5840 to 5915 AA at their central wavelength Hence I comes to -0.08 mag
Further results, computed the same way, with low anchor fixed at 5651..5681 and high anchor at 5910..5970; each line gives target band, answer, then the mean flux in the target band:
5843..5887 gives 0.04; 24.3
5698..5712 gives 0.03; 23.5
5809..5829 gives -0.03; 25.6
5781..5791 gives 0.02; 24.2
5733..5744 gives 0.01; 24.2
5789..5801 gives -0.02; 25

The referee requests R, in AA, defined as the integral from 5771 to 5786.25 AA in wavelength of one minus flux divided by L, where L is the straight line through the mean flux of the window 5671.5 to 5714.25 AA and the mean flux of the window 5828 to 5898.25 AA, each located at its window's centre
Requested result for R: -0.9 AA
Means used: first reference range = 23.7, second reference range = 22.5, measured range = 24.4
